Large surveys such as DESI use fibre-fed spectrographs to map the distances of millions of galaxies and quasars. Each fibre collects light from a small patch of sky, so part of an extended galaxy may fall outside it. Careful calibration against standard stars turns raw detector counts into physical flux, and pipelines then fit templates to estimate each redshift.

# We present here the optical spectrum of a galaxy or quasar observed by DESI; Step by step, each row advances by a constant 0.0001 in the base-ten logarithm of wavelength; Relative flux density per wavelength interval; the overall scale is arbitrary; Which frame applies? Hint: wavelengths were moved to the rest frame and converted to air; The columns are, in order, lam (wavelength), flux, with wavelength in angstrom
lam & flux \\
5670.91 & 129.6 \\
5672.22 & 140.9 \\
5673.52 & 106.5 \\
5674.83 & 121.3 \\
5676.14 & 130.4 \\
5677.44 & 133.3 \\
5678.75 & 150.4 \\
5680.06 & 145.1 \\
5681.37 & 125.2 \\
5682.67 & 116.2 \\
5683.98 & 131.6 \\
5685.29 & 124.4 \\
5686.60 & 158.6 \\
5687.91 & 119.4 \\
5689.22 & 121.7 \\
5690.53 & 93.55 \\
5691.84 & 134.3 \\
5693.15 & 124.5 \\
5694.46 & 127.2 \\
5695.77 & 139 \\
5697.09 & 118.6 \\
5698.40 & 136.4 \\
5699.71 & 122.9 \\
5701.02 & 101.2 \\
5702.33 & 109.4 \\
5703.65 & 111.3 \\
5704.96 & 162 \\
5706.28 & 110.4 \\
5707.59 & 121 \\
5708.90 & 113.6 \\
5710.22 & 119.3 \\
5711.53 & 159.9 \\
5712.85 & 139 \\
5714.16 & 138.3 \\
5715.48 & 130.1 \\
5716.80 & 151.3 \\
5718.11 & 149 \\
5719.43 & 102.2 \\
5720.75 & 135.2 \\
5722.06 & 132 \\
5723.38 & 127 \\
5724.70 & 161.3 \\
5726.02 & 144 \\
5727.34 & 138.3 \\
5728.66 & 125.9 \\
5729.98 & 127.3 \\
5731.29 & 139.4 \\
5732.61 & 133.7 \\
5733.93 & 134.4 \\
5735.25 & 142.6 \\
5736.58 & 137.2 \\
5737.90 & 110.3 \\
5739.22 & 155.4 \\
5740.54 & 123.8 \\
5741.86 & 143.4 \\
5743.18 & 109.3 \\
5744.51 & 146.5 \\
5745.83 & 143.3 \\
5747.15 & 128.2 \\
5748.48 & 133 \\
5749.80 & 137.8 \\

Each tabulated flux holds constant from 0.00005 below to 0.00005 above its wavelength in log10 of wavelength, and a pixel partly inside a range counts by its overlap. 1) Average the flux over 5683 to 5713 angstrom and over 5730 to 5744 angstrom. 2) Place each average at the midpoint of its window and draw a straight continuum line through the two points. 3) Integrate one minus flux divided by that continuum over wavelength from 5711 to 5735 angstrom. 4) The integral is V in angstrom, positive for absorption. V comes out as -1.3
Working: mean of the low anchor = 126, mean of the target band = 137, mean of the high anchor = 133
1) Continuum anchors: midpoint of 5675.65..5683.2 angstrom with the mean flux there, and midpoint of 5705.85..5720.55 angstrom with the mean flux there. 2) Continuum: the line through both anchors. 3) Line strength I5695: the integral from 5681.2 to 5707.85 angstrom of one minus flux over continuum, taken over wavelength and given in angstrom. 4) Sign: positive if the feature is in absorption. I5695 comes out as 1.7 angstrom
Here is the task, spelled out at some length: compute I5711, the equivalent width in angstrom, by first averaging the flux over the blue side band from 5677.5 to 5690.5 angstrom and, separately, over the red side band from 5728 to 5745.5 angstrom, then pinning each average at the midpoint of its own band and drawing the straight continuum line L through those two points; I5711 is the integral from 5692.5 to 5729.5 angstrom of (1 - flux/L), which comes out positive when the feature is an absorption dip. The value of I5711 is 0.5 angstrom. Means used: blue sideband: 131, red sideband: 133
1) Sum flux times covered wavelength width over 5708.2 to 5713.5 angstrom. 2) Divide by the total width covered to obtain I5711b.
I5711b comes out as 133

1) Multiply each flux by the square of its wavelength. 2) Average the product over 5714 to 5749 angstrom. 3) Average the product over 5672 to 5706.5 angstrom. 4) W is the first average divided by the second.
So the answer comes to 1.08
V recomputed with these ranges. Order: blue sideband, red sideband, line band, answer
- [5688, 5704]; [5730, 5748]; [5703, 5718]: -1.0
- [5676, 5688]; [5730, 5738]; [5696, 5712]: 1.2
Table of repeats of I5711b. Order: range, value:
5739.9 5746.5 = 133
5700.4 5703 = 105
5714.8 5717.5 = 141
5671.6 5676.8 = 125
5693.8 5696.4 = 133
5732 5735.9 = 137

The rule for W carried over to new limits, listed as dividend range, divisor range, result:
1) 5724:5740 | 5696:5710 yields 1.15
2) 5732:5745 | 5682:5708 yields 1.09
